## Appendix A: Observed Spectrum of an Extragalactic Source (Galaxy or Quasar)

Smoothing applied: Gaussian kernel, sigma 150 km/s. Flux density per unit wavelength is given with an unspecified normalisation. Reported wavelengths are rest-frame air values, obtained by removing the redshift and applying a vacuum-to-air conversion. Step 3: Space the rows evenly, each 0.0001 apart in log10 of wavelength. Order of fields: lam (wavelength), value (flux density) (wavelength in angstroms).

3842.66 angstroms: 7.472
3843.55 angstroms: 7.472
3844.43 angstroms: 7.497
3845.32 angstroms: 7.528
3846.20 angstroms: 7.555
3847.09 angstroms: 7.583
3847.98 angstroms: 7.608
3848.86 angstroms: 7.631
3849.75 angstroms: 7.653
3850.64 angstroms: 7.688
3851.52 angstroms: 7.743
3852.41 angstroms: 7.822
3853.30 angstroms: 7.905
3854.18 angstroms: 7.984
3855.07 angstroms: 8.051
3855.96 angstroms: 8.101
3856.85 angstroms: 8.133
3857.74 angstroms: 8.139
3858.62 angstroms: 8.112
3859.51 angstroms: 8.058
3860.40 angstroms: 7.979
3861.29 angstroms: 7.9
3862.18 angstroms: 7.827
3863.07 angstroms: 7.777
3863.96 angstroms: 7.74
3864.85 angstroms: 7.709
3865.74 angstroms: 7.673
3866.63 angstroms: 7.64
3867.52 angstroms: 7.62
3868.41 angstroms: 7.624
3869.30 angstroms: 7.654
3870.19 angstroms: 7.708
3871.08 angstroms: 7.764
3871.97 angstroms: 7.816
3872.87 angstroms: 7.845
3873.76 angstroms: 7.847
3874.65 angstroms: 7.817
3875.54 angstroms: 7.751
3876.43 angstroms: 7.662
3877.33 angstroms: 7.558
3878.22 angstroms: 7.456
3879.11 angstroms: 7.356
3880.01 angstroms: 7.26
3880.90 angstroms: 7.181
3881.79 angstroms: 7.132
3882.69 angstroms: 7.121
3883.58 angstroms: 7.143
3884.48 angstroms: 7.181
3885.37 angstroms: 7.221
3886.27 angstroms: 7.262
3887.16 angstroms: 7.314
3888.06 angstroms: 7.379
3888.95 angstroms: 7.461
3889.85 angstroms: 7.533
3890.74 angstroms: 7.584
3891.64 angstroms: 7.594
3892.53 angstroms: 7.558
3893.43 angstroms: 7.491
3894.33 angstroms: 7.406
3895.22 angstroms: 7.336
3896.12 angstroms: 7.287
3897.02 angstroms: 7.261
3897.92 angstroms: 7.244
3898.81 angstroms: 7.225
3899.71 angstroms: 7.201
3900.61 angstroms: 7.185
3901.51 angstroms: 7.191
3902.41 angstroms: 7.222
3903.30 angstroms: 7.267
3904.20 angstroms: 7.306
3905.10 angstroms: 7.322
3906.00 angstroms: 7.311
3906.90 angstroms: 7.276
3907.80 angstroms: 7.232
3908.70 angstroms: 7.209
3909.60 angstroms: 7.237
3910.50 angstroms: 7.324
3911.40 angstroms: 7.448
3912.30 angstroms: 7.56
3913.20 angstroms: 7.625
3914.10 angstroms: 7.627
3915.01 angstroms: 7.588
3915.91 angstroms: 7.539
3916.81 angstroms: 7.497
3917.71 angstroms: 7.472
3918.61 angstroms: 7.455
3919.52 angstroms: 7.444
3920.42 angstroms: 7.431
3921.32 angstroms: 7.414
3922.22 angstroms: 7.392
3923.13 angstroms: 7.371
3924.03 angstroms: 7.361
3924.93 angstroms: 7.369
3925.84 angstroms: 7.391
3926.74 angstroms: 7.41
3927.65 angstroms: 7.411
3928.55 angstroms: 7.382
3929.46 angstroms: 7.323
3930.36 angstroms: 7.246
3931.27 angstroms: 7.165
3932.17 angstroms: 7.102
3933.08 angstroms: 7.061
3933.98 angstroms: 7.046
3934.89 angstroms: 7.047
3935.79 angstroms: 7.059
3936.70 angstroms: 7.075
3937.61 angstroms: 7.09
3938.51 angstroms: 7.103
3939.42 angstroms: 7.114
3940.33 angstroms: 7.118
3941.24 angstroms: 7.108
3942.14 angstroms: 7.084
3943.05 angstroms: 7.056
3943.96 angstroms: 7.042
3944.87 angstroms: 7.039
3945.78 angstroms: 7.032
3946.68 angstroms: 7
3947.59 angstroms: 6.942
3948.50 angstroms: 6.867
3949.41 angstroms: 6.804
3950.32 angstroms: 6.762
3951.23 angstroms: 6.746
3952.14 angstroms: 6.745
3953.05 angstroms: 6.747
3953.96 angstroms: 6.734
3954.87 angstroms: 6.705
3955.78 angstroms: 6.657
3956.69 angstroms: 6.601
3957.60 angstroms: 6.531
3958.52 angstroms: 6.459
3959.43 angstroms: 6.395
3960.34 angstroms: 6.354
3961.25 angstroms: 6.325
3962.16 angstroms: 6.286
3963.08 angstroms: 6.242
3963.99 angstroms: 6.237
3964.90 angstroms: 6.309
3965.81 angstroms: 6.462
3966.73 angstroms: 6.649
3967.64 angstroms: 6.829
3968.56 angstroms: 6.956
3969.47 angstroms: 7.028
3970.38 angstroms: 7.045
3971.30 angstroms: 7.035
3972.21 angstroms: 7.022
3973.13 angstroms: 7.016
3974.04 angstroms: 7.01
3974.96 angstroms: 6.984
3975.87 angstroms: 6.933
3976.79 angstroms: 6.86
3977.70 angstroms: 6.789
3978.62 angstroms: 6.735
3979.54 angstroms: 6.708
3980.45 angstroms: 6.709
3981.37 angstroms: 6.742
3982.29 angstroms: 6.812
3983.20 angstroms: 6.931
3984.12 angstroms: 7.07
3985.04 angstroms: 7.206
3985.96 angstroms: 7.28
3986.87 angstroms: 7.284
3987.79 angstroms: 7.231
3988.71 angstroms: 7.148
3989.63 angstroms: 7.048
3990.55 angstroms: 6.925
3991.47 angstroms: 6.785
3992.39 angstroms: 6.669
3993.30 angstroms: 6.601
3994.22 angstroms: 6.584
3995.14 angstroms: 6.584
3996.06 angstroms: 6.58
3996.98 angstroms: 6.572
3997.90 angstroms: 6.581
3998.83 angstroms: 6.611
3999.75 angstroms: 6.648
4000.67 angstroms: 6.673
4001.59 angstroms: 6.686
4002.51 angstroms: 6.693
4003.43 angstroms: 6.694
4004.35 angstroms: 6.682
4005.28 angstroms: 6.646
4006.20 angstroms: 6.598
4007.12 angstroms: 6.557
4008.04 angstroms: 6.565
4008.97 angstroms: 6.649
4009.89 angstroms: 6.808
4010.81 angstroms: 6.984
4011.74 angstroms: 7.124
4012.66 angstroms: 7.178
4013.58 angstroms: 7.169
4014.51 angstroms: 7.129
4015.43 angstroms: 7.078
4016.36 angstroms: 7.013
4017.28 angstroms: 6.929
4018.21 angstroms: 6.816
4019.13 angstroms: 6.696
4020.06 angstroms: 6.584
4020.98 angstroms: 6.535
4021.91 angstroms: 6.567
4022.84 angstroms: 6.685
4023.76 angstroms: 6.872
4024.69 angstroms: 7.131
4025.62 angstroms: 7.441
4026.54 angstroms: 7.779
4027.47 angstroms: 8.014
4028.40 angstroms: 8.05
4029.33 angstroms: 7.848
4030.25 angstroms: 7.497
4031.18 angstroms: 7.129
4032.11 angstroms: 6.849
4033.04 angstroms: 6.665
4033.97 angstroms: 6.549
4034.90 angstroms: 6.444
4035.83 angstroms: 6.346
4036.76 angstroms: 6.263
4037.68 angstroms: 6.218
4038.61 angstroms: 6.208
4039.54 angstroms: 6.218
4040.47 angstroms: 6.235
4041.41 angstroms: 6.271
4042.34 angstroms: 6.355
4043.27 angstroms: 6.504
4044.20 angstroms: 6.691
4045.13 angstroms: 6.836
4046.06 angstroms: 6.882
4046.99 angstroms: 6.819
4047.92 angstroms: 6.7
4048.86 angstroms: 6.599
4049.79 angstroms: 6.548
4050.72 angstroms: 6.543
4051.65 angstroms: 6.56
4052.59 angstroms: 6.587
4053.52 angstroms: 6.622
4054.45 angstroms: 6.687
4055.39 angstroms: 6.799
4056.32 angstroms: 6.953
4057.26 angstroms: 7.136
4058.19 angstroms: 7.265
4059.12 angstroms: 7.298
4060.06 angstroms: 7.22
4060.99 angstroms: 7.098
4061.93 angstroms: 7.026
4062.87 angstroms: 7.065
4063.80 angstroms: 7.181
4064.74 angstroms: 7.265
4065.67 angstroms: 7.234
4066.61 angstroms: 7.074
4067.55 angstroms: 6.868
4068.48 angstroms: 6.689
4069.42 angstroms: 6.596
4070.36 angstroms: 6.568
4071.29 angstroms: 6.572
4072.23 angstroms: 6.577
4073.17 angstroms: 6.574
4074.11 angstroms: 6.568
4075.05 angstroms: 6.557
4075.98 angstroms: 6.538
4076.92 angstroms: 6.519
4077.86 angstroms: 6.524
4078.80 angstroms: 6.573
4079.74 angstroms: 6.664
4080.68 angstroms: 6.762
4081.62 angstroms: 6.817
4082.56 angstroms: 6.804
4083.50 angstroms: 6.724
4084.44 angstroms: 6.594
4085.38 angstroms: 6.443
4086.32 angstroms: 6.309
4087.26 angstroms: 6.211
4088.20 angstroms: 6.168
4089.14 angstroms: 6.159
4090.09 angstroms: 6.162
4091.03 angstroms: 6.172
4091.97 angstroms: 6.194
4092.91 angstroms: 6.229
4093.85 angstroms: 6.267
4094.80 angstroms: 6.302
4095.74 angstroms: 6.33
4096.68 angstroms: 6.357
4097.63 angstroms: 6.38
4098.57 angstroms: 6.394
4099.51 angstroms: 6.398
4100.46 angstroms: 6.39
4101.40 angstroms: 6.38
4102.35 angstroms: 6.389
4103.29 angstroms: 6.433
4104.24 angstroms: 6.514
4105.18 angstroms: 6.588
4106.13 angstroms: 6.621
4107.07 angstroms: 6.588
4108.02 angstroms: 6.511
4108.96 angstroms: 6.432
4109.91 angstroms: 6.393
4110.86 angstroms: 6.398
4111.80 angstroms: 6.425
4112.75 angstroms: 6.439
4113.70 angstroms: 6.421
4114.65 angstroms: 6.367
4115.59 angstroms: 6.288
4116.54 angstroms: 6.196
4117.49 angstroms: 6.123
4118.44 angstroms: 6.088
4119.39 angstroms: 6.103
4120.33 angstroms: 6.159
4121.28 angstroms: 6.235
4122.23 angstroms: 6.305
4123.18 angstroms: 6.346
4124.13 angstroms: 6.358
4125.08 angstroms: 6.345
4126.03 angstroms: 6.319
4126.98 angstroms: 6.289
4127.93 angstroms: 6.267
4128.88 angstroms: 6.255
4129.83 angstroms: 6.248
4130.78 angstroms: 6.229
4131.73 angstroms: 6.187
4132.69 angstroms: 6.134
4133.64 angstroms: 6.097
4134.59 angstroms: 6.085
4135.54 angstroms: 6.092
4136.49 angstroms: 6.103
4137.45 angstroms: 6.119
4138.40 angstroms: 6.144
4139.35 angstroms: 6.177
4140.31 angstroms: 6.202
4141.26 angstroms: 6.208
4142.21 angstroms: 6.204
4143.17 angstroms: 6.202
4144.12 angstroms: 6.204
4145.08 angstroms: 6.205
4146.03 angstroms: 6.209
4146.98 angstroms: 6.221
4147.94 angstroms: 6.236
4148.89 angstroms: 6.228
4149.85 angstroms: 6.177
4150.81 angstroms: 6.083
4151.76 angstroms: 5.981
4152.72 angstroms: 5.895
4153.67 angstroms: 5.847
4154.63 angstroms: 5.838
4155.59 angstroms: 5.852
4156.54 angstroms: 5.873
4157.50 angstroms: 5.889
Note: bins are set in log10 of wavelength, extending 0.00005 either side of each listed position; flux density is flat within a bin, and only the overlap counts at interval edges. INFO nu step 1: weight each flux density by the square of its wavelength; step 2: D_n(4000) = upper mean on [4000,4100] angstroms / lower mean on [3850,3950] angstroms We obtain 1.0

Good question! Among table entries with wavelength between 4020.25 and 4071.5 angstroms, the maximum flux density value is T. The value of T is 8.05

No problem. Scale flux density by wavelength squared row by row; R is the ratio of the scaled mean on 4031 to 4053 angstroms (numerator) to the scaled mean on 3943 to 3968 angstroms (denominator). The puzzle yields 1.0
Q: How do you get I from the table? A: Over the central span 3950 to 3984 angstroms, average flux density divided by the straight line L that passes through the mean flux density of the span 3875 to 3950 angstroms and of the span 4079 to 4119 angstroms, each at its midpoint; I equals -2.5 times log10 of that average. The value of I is 0.05 mag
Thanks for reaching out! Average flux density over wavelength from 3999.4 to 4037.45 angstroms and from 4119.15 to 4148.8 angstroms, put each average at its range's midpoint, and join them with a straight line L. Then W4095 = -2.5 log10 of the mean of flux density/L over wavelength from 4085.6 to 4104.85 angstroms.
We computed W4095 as 0.02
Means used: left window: 6.91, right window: 6.21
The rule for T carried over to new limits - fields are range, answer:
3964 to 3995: 7.284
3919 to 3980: 7.444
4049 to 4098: 7.298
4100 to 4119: 6.621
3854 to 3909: 8.139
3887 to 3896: 7.594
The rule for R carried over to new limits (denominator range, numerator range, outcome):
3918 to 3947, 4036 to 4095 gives 0.98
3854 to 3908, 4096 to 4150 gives 0.94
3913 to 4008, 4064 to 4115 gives 1.00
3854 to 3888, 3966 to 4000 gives 0.95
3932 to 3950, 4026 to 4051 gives 1.01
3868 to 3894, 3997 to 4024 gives 0.97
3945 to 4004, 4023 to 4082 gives 1.05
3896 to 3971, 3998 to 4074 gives 1.02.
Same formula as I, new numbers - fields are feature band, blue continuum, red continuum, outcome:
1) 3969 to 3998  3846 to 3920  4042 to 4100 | 0.03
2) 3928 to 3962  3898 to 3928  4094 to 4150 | 0.05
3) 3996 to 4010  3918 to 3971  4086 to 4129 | 0.01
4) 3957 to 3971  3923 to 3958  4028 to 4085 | 0.07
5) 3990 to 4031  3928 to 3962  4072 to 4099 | -0.03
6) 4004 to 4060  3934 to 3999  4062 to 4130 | -0.03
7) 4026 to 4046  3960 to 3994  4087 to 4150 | -0.04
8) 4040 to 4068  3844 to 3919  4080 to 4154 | -0.03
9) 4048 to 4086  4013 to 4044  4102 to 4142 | -0.03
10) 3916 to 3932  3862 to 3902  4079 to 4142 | -0.02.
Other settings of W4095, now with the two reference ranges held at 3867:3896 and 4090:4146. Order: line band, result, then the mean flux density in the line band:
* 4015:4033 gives -0.06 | 7.12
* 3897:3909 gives 0.02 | 7.25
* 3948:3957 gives 0.06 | 6.74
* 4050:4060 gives -0.04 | 6.85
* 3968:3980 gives 0.01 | 6.93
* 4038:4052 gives 0.02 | 6.53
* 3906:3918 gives -0.01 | 7.43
